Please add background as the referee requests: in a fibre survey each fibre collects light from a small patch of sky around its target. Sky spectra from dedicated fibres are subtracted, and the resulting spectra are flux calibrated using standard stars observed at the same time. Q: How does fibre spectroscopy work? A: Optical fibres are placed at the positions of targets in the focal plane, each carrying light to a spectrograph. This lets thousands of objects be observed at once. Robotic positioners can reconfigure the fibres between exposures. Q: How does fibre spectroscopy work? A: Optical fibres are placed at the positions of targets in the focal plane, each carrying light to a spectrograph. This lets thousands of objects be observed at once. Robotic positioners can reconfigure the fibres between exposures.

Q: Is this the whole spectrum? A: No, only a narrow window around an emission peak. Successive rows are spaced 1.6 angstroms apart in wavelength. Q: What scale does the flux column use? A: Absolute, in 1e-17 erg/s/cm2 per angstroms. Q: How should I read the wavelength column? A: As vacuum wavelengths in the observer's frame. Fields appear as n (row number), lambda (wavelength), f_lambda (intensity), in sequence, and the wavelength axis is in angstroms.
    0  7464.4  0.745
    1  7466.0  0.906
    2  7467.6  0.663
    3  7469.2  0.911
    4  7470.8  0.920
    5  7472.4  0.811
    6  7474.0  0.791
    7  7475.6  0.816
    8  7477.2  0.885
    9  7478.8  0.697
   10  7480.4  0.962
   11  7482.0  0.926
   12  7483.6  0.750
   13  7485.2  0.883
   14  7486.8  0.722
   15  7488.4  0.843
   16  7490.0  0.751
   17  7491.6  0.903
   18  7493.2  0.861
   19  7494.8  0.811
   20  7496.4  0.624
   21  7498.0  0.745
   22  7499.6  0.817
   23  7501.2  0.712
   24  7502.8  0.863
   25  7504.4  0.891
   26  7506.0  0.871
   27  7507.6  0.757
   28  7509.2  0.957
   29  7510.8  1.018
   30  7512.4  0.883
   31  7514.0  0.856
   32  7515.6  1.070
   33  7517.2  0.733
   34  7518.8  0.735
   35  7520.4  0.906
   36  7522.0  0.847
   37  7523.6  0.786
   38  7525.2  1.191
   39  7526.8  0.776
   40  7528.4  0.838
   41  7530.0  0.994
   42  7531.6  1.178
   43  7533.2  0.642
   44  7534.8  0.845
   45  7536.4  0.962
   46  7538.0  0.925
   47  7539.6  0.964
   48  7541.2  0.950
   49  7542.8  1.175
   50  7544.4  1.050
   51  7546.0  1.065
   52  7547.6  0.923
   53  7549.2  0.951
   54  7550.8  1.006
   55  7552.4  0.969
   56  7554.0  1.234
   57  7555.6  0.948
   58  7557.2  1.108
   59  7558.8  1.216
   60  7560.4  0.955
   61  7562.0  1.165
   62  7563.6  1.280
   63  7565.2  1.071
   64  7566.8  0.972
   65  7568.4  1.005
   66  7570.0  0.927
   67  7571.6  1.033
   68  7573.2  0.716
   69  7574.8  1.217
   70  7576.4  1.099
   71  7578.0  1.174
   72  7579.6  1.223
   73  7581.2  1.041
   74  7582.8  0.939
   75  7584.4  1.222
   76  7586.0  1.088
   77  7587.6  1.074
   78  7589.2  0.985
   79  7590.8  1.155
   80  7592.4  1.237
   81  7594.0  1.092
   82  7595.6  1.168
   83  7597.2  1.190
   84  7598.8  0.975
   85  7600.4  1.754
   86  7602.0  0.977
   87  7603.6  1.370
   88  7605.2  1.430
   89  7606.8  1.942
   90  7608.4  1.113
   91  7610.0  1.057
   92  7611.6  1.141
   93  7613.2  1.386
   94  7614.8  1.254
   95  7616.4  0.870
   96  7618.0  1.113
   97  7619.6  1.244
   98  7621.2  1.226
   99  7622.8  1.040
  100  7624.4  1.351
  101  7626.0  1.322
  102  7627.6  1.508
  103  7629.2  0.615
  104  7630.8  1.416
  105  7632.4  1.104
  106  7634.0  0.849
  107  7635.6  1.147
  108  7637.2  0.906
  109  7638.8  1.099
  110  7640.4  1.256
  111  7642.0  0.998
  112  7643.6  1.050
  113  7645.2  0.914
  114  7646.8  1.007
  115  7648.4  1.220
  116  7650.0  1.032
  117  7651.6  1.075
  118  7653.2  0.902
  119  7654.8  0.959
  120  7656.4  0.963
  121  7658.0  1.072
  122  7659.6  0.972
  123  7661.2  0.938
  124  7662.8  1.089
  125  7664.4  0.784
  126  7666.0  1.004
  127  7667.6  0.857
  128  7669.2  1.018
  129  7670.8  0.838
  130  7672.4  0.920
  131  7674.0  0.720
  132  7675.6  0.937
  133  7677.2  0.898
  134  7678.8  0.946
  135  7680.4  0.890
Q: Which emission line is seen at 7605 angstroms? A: Mg II 2798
